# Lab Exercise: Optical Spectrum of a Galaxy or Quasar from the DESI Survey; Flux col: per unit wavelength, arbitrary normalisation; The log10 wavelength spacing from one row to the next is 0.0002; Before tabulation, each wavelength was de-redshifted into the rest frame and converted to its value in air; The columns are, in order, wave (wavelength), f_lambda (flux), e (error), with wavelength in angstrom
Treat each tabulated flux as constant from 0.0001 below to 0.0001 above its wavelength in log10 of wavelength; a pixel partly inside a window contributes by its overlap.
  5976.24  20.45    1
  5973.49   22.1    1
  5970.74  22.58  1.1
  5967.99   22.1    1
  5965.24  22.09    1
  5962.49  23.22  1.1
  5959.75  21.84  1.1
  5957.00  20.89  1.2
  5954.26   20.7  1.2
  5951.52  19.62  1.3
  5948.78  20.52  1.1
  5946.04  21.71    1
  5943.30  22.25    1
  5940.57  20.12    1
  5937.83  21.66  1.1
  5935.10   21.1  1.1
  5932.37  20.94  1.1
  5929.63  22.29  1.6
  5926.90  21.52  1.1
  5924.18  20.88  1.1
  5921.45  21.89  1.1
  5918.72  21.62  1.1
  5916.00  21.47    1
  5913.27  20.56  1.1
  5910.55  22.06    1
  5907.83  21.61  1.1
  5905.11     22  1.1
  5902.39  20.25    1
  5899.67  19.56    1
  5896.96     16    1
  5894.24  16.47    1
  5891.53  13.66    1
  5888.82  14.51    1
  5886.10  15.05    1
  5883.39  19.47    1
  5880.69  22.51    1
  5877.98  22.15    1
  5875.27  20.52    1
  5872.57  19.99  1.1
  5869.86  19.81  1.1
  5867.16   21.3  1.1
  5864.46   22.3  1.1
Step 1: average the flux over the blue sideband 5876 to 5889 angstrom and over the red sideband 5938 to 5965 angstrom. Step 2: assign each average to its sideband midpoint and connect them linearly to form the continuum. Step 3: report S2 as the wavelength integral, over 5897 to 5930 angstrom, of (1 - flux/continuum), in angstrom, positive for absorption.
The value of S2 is -1.5 angstrom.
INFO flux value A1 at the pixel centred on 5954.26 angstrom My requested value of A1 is 20.7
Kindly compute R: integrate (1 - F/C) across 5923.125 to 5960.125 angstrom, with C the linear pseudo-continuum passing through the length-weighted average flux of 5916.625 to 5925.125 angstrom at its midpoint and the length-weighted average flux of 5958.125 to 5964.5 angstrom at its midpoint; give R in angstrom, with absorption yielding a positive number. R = 1.39 angstrom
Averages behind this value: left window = 21.5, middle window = 21.1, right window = 22.4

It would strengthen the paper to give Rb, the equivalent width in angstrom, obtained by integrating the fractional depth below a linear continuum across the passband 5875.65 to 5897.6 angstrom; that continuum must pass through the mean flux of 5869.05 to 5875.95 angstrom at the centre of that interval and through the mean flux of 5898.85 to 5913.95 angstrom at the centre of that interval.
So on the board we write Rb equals 3.02 angstrom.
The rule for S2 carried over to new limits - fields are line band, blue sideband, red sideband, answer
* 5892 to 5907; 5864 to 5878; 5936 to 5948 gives 1.71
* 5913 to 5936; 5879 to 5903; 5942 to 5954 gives -2.21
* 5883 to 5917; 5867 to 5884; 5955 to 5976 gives 4.10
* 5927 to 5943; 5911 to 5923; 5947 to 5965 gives 0.01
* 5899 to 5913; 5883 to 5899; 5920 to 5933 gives -2.24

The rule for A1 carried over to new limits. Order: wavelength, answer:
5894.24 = 16.47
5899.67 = 19.56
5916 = 21.47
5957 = 20.89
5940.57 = 20.12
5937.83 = 21.66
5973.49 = 22.1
